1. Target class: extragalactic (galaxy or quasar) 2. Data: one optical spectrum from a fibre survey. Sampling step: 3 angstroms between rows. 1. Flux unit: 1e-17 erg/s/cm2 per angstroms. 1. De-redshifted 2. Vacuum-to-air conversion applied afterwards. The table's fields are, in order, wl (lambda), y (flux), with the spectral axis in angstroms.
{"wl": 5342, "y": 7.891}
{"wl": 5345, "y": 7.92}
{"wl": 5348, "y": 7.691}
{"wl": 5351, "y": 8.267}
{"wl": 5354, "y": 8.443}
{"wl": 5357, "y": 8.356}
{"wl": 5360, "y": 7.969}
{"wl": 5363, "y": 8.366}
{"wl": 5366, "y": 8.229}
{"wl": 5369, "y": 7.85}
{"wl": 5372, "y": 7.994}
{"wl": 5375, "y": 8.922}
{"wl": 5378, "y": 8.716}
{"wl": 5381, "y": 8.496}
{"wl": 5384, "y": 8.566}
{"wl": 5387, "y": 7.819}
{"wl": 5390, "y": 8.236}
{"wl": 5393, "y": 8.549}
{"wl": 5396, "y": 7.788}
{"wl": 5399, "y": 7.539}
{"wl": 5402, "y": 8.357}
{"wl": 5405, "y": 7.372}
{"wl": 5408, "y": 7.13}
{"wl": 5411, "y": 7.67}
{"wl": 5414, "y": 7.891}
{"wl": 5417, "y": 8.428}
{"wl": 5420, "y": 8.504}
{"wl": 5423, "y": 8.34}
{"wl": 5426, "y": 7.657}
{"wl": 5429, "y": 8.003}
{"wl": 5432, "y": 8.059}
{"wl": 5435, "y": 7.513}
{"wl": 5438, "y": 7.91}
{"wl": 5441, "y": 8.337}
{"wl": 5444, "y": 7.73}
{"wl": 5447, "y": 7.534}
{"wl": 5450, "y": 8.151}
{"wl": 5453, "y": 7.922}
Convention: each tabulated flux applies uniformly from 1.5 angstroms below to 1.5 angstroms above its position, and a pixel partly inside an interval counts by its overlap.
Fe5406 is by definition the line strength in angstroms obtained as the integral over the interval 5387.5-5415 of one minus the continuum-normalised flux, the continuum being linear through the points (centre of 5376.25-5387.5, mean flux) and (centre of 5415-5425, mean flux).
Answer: 1.9 angstroms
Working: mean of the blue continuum 8.46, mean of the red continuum 8.36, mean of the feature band 7.84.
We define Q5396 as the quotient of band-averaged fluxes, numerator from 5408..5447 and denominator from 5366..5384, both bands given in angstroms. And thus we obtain 0.95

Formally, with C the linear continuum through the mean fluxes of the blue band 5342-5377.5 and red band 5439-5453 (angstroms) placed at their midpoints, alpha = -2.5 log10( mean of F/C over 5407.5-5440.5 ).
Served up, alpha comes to 0.01 mag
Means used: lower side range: 8.19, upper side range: 7.94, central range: 7.96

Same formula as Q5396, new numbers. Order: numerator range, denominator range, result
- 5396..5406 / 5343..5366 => 0.96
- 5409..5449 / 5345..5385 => 0.96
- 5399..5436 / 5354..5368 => 0.96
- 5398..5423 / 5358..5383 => 0.95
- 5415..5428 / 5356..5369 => 1.00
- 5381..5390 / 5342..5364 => 1.02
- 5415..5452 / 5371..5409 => 0.99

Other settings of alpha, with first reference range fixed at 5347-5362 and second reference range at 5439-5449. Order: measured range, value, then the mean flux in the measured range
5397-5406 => 0.03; 7.78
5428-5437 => 0.01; 7.85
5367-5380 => -0.03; 8.37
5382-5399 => -0.01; 8.14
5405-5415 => 0.07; 7.52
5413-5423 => -0.05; 8.3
